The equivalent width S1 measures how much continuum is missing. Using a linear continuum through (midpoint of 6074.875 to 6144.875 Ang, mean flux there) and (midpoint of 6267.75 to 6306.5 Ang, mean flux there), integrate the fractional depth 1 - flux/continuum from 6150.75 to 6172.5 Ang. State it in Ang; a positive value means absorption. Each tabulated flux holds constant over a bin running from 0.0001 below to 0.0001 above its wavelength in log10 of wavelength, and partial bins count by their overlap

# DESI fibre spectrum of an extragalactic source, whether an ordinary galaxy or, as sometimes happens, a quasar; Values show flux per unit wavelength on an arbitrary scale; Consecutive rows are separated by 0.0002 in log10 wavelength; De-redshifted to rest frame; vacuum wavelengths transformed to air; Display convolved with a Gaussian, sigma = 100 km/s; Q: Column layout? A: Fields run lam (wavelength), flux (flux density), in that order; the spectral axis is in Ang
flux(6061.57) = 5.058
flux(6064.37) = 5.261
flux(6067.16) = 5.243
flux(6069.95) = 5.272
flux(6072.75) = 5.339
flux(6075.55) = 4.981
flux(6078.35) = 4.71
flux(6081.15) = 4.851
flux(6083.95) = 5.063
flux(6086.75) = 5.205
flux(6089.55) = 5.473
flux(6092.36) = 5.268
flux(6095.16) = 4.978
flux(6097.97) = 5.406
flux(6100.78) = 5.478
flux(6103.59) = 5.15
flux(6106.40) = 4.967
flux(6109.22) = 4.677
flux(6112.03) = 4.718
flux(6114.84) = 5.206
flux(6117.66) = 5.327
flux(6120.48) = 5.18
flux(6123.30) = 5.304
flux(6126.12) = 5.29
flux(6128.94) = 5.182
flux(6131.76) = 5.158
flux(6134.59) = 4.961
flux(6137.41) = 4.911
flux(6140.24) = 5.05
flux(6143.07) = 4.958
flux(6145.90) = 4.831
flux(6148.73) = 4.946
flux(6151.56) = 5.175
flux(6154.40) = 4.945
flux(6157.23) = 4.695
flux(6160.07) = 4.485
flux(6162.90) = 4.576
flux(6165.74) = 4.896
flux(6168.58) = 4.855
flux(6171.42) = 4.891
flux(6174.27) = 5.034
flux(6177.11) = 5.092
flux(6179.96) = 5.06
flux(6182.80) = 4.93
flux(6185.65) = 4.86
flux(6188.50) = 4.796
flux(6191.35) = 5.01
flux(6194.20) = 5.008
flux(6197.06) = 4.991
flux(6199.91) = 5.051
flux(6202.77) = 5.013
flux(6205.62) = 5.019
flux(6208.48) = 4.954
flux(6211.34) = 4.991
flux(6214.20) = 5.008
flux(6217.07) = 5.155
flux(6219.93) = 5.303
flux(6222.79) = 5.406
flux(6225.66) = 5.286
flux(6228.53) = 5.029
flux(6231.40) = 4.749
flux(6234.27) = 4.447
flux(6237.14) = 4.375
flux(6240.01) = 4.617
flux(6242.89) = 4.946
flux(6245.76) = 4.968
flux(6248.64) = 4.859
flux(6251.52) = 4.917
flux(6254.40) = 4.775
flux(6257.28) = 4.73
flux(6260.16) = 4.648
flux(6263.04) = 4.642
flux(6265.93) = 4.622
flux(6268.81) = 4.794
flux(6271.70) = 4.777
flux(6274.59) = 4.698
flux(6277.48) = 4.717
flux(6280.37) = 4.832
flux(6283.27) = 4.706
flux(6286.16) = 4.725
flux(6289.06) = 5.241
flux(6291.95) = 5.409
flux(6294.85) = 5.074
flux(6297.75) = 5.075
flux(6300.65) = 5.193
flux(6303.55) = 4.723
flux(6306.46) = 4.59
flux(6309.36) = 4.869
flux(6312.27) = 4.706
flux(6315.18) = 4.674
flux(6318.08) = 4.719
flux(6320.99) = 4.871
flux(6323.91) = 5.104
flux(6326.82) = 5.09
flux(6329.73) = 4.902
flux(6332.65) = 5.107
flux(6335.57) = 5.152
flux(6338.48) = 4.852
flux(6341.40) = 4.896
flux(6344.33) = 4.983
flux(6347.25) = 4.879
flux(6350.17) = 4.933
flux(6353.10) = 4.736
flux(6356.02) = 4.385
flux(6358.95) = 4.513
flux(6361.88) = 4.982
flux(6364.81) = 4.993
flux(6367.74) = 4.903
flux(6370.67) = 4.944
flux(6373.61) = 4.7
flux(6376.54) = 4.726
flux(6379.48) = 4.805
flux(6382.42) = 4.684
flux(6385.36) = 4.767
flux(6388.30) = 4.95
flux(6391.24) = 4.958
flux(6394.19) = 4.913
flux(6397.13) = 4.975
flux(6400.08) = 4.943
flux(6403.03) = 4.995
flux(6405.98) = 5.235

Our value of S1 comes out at 1.0 Ang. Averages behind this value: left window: 5.1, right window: 4.91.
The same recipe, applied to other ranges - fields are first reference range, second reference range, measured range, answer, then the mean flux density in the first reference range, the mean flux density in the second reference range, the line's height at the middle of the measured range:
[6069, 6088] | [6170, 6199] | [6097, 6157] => -0.7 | 5.05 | 4.97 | 5.01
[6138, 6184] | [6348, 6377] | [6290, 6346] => -1.6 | 4.9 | 4.79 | 4.81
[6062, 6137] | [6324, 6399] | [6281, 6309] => -0.1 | 5.14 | 4.87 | 4.94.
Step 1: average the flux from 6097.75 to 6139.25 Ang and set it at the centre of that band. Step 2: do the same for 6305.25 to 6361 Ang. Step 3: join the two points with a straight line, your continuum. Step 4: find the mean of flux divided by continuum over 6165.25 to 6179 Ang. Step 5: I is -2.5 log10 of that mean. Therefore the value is 0.02 mag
